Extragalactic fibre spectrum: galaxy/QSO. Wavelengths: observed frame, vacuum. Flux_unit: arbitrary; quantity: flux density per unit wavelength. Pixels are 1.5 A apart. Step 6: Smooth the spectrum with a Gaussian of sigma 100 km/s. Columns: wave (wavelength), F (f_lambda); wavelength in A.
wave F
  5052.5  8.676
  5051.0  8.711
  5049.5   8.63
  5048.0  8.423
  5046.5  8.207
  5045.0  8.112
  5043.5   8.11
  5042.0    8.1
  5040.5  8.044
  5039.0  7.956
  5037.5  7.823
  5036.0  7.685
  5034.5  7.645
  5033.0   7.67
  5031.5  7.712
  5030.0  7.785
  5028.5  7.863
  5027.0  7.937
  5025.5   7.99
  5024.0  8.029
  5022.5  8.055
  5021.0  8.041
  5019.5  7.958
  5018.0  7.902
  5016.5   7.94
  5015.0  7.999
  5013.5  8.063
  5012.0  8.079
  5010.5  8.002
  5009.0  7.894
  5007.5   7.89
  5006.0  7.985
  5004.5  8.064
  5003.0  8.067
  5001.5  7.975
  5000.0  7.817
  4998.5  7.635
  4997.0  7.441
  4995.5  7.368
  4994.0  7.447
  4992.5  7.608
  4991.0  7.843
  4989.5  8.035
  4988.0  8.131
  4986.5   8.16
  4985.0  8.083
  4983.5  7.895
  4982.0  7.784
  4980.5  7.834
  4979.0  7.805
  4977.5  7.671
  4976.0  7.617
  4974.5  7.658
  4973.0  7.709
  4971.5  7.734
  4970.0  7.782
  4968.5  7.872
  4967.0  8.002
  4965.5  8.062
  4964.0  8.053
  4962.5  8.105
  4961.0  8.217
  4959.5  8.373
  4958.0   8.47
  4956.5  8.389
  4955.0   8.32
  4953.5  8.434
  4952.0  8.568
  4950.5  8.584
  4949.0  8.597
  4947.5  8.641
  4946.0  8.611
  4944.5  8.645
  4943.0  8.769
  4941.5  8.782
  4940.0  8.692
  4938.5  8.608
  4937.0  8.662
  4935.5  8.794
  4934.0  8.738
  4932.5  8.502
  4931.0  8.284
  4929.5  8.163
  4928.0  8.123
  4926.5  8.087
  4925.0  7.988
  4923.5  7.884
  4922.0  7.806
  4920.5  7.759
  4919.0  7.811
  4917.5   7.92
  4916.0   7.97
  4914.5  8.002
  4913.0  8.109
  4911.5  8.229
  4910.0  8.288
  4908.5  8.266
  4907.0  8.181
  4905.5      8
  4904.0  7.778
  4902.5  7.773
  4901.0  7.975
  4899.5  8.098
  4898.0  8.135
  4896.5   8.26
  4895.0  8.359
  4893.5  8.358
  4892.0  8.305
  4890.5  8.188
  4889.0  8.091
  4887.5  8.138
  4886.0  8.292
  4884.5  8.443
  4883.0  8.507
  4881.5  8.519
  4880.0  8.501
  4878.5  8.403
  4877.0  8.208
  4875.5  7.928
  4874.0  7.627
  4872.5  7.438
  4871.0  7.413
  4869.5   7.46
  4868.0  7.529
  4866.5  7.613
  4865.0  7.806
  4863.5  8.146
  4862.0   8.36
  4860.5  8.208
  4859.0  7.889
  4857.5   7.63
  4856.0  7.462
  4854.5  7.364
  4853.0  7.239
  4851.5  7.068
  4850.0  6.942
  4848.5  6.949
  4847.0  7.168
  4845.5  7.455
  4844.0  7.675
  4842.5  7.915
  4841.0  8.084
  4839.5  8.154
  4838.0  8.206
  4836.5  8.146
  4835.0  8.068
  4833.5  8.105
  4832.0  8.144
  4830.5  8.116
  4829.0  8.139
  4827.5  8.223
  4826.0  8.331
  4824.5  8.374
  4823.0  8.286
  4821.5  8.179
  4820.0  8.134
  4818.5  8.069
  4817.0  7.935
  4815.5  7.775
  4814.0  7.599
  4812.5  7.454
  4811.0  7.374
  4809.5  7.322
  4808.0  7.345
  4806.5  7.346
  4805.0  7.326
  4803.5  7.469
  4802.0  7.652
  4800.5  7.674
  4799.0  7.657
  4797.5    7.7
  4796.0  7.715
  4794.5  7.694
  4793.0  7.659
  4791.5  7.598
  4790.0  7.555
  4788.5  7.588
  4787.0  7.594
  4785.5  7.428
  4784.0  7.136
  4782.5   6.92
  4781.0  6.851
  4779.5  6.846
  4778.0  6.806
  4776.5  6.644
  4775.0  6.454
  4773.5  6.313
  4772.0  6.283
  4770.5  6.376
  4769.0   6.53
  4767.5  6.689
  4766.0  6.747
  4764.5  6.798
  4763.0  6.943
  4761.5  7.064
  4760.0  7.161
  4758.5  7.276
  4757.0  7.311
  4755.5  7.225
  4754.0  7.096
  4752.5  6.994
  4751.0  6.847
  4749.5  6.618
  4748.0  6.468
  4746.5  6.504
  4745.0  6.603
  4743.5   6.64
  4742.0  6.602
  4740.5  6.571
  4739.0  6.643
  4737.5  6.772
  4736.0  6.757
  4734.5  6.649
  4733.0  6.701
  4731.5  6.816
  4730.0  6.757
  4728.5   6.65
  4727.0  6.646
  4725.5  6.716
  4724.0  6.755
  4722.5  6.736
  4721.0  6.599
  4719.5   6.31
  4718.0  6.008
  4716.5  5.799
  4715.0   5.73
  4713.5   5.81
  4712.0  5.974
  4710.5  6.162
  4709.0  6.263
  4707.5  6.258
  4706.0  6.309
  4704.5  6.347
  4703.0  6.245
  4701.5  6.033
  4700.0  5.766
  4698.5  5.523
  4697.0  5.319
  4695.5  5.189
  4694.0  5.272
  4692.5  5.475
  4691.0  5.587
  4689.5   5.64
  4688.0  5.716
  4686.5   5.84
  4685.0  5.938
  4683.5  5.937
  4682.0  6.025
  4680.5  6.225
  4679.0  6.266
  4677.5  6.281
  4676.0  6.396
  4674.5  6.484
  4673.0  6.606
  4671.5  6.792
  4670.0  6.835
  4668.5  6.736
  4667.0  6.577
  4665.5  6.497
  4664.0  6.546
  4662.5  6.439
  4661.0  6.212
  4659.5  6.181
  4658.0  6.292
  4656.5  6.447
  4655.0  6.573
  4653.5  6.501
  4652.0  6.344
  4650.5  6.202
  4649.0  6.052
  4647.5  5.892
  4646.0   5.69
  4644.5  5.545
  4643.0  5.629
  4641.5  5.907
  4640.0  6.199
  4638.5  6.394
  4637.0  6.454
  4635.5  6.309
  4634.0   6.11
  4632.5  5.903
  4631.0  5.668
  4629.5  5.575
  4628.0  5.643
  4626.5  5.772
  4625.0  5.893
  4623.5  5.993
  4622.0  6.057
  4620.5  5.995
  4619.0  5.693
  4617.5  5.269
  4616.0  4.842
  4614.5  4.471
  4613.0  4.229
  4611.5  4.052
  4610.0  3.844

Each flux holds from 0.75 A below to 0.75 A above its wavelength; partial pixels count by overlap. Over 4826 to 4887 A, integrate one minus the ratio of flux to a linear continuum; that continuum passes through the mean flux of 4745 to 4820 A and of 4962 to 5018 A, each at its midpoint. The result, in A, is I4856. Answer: -3.7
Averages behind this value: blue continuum 7.18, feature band 7.87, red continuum 7.87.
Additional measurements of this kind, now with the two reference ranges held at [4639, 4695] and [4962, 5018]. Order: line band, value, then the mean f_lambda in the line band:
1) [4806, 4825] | -2.3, 7.78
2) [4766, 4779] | 0.4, 6.53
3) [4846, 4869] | -1.3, 7.56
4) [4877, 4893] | -2.2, 8.33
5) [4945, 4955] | -1.2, 8.56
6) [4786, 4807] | -2.3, 7.59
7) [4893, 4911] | -1.8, 8.12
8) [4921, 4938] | -1.6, 8.27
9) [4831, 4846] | -2.0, 8.01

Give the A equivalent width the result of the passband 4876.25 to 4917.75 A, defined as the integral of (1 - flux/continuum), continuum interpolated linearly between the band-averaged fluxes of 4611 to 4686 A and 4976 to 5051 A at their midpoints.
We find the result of -4.97 A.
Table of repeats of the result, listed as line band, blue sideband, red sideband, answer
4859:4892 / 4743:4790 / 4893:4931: -1.2 A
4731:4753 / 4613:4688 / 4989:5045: -0.5 A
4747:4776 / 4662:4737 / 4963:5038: -1.1 A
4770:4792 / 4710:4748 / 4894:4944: 0.0 A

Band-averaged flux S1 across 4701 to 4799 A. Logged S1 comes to 6.75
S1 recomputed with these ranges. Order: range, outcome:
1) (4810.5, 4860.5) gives 7.82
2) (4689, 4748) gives 6.24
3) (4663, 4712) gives 6.1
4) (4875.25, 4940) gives 8.2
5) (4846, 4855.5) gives 7.14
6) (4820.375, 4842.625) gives 8.17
